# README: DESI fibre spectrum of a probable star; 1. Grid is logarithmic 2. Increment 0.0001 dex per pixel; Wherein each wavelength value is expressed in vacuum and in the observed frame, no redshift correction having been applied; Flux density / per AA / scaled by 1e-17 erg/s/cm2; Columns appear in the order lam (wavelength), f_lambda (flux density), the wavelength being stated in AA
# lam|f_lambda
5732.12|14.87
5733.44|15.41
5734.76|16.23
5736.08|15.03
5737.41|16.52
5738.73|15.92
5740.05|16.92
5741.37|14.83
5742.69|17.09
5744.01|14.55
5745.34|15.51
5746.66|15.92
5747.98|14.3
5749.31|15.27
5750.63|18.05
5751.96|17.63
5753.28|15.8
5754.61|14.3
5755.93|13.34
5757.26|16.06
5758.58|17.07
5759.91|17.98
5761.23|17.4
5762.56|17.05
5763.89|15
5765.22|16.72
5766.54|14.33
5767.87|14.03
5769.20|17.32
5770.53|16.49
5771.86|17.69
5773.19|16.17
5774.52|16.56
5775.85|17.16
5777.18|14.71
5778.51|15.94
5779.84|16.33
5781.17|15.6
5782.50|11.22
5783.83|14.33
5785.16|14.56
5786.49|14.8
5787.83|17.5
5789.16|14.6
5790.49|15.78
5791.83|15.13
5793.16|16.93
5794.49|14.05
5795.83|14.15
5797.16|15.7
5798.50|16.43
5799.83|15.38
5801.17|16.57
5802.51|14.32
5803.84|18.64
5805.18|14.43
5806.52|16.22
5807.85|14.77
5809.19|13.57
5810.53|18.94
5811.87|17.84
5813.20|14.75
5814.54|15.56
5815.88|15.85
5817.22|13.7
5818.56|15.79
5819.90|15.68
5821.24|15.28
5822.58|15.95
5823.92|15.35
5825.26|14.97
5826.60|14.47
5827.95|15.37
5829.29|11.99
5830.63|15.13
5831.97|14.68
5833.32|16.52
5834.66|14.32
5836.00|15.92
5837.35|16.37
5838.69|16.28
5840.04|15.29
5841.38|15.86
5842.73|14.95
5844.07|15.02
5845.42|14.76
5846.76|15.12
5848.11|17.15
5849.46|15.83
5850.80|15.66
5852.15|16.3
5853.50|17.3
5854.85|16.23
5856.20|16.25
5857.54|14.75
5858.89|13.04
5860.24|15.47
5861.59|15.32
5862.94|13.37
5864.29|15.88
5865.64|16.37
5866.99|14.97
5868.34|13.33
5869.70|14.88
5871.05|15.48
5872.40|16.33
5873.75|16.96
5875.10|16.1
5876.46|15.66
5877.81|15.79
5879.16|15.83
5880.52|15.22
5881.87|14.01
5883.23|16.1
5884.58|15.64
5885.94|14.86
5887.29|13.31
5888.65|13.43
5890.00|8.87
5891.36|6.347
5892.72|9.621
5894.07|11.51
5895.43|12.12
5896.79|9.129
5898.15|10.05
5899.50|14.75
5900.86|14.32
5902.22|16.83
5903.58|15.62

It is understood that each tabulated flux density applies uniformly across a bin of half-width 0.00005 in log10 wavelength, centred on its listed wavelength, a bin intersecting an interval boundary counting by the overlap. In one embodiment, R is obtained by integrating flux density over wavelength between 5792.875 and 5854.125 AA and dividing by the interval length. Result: 15.5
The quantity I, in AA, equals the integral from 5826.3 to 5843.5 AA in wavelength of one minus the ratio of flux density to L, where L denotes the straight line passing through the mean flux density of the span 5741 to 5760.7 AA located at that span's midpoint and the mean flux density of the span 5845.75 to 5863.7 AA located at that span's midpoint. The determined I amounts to 0.44 AA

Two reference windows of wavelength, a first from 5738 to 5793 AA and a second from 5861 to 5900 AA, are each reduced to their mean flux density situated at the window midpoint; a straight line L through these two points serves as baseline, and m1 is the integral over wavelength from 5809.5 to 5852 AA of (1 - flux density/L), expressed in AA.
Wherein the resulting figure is -2.4 AA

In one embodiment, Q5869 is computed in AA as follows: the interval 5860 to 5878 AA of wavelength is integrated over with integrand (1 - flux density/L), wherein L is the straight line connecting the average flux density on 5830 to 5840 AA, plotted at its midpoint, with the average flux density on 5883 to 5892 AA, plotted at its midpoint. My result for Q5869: -2.43 AA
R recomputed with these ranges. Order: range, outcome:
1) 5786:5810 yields 15.5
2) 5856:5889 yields 15.1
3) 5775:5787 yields 15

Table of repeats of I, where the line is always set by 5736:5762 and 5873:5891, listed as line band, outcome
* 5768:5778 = -0.4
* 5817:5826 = 0.0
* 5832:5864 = -1.2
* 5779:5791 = 0.5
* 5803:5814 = -0.5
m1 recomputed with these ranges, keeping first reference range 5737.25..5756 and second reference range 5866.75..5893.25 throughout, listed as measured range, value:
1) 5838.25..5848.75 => -0.7 AA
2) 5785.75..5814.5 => -1.2 AA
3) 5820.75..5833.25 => -0.1 AA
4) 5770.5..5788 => -0.2 AA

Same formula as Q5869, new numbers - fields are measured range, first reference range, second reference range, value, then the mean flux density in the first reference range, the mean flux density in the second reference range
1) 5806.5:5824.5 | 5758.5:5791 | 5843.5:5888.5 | 0.0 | 15.8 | 15.4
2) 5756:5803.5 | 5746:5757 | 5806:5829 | -0.6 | 15.6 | 15.5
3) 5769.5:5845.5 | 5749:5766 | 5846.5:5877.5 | 2.1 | 16.3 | 15.6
